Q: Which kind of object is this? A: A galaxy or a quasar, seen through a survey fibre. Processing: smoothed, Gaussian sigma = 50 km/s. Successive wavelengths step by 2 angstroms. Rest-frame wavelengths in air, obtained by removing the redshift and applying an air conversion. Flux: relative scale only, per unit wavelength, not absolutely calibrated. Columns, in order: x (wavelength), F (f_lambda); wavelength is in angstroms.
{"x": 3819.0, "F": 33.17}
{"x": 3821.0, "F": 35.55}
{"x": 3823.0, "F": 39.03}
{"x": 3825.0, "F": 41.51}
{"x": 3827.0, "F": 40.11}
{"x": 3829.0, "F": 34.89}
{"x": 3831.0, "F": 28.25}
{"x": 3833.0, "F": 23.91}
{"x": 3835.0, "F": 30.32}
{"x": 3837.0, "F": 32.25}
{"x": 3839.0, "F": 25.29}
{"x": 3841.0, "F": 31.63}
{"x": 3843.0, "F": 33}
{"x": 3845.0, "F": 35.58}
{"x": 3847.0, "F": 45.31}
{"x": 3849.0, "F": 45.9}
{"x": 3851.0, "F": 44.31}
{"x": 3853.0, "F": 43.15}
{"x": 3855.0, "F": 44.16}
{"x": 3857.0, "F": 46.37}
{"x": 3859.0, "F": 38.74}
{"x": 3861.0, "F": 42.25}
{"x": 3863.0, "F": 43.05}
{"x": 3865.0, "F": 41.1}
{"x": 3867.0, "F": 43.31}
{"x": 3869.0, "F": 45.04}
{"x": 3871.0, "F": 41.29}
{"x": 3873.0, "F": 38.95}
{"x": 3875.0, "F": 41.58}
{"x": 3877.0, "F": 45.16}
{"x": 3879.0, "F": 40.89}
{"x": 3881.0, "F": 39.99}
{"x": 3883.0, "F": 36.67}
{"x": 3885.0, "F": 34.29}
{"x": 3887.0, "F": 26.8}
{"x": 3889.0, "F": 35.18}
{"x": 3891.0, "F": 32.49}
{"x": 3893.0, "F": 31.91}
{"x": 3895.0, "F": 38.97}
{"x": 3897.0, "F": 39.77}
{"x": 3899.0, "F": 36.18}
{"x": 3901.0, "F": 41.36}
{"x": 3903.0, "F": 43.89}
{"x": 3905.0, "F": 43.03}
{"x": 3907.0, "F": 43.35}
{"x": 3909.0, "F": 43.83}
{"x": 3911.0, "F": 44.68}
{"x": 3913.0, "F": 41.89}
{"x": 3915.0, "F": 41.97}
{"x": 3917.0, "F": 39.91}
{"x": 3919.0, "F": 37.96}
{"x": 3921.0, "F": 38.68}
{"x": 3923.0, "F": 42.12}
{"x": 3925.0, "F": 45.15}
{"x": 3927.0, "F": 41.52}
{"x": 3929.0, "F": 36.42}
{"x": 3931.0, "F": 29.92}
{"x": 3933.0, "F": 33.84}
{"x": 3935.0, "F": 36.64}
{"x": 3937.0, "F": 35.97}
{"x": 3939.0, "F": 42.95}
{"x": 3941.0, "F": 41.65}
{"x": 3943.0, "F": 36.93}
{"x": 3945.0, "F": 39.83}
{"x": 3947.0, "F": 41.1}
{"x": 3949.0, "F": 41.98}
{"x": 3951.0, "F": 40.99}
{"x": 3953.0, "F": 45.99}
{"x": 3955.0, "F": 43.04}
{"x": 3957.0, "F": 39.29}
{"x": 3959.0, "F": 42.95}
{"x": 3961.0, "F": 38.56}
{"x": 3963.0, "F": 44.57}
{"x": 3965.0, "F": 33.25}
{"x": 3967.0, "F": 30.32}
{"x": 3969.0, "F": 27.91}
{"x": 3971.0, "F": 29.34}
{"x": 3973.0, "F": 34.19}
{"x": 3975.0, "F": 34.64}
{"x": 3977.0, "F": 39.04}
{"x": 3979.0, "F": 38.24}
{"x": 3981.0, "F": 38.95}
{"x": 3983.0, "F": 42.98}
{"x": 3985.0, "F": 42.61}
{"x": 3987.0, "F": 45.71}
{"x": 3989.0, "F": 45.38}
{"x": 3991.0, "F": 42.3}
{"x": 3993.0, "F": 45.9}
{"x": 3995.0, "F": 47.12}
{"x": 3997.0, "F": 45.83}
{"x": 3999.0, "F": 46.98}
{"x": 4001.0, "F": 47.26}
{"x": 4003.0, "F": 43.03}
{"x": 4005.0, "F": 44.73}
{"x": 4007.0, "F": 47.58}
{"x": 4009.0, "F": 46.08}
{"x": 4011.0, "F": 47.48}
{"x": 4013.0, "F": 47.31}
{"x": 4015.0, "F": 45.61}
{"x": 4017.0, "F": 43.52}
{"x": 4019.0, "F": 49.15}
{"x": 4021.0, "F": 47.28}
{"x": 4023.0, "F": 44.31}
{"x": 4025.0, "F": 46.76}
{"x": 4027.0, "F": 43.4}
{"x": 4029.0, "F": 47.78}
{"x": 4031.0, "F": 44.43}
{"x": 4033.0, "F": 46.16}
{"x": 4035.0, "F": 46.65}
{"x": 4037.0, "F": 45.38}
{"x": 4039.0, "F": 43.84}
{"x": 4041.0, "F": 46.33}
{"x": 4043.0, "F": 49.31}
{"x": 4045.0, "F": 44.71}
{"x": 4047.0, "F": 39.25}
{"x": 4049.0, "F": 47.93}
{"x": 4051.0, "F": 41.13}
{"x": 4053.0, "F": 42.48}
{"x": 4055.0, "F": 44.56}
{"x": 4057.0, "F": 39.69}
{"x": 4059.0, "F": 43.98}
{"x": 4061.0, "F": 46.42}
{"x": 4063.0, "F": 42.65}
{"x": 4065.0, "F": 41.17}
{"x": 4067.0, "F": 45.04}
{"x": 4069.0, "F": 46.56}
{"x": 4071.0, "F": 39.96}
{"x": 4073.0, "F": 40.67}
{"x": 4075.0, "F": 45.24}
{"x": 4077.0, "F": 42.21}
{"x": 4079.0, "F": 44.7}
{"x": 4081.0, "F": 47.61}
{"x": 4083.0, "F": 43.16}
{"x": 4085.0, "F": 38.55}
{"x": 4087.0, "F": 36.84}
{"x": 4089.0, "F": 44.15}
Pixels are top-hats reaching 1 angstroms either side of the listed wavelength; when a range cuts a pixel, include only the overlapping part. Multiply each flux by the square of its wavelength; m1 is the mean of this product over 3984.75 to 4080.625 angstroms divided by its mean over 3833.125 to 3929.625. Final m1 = 1.23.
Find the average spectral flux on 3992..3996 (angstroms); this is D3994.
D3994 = 46.5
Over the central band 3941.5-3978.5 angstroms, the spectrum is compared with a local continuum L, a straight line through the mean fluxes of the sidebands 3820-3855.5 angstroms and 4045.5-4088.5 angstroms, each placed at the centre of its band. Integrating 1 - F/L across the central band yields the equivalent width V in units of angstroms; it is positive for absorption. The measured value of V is 1.6 angstroms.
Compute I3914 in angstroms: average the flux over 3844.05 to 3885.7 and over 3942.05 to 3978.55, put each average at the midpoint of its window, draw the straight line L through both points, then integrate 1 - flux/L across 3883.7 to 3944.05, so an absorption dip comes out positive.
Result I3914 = 1.8 angstroms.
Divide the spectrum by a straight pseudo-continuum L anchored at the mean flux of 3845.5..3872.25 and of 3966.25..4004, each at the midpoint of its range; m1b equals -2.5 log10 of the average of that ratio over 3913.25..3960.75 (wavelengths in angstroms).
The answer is 0.04 mag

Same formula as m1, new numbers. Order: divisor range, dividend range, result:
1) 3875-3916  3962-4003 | 1.07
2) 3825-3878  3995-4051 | 1.29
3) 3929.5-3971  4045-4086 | 1.20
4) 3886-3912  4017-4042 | 1.27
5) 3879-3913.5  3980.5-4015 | 1.24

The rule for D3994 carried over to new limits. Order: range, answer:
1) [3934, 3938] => 36.3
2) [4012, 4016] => 46.5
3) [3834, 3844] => 30.5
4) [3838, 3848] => 34.2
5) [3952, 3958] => 42.8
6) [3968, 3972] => 28.6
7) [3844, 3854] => 42.9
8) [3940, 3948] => 39.9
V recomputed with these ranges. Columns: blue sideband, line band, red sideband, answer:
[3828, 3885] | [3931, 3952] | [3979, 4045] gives 1.8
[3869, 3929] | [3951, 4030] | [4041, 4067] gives -0.6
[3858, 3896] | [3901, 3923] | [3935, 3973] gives -1.8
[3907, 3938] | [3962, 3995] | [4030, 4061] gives 2.4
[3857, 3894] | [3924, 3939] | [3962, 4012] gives 1.0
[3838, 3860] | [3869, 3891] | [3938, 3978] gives 0.6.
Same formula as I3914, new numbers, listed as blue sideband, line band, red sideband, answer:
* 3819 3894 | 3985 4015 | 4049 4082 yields -2.9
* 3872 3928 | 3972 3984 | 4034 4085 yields 1.1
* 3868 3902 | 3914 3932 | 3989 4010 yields 0.6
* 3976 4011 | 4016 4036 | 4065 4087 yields -1.0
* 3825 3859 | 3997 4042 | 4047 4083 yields -4.1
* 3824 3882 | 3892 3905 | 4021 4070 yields 0.4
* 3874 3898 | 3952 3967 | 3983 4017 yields 0.7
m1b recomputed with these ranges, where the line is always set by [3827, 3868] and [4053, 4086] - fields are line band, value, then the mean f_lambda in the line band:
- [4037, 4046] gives -0.08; 46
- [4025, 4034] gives -0.08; 45.6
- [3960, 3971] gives 0.18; 34.4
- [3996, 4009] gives -0.11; 45.9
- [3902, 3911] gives -0.12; 43.7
